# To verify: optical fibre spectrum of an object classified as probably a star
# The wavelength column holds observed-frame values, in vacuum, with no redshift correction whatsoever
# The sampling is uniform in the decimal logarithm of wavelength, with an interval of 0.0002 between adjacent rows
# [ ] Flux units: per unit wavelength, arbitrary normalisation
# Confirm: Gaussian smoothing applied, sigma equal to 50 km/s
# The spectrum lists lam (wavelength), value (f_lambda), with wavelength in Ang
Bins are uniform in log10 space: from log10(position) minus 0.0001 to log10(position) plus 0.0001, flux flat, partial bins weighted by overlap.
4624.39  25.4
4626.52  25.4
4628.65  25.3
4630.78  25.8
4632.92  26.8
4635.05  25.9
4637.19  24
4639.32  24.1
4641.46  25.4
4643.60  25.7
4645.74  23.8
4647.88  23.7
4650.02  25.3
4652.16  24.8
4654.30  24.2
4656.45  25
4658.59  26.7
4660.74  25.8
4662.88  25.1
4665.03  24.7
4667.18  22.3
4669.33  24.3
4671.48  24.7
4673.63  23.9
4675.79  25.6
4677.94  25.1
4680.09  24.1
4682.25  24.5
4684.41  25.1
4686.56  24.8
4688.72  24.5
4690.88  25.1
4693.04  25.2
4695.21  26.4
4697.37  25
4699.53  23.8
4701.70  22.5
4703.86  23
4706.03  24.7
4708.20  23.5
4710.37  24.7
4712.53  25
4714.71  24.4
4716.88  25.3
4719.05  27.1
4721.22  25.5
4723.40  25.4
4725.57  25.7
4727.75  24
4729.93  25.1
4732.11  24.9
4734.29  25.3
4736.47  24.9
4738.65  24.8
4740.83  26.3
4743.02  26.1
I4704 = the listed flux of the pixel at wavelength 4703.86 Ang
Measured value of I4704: 23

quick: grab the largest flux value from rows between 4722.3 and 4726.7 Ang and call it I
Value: 25.7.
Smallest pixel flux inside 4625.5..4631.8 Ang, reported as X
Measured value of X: 25.3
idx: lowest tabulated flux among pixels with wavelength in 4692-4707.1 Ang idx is 22.5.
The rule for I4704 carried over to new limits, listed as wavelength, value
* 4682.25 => 24.5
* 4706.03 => 24.7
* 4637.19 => 24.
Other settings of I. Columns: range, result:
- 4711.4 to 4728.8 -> 27.1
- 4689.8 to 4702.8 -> 26.4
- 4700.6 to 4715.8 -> 25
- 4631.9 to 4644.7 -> 26.8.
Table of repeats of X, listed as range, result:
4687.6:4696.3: 24.5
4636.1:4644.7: 24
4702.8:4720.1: 23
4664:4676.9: 22.3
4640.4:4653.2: 23.7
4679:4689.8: 24.1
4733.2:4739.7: 24.8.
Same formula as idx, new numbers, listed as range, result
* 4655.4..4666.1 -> 24.7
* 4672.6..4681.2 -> 23.9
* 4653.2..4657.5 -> 24.2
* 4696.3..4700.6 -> 23.8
